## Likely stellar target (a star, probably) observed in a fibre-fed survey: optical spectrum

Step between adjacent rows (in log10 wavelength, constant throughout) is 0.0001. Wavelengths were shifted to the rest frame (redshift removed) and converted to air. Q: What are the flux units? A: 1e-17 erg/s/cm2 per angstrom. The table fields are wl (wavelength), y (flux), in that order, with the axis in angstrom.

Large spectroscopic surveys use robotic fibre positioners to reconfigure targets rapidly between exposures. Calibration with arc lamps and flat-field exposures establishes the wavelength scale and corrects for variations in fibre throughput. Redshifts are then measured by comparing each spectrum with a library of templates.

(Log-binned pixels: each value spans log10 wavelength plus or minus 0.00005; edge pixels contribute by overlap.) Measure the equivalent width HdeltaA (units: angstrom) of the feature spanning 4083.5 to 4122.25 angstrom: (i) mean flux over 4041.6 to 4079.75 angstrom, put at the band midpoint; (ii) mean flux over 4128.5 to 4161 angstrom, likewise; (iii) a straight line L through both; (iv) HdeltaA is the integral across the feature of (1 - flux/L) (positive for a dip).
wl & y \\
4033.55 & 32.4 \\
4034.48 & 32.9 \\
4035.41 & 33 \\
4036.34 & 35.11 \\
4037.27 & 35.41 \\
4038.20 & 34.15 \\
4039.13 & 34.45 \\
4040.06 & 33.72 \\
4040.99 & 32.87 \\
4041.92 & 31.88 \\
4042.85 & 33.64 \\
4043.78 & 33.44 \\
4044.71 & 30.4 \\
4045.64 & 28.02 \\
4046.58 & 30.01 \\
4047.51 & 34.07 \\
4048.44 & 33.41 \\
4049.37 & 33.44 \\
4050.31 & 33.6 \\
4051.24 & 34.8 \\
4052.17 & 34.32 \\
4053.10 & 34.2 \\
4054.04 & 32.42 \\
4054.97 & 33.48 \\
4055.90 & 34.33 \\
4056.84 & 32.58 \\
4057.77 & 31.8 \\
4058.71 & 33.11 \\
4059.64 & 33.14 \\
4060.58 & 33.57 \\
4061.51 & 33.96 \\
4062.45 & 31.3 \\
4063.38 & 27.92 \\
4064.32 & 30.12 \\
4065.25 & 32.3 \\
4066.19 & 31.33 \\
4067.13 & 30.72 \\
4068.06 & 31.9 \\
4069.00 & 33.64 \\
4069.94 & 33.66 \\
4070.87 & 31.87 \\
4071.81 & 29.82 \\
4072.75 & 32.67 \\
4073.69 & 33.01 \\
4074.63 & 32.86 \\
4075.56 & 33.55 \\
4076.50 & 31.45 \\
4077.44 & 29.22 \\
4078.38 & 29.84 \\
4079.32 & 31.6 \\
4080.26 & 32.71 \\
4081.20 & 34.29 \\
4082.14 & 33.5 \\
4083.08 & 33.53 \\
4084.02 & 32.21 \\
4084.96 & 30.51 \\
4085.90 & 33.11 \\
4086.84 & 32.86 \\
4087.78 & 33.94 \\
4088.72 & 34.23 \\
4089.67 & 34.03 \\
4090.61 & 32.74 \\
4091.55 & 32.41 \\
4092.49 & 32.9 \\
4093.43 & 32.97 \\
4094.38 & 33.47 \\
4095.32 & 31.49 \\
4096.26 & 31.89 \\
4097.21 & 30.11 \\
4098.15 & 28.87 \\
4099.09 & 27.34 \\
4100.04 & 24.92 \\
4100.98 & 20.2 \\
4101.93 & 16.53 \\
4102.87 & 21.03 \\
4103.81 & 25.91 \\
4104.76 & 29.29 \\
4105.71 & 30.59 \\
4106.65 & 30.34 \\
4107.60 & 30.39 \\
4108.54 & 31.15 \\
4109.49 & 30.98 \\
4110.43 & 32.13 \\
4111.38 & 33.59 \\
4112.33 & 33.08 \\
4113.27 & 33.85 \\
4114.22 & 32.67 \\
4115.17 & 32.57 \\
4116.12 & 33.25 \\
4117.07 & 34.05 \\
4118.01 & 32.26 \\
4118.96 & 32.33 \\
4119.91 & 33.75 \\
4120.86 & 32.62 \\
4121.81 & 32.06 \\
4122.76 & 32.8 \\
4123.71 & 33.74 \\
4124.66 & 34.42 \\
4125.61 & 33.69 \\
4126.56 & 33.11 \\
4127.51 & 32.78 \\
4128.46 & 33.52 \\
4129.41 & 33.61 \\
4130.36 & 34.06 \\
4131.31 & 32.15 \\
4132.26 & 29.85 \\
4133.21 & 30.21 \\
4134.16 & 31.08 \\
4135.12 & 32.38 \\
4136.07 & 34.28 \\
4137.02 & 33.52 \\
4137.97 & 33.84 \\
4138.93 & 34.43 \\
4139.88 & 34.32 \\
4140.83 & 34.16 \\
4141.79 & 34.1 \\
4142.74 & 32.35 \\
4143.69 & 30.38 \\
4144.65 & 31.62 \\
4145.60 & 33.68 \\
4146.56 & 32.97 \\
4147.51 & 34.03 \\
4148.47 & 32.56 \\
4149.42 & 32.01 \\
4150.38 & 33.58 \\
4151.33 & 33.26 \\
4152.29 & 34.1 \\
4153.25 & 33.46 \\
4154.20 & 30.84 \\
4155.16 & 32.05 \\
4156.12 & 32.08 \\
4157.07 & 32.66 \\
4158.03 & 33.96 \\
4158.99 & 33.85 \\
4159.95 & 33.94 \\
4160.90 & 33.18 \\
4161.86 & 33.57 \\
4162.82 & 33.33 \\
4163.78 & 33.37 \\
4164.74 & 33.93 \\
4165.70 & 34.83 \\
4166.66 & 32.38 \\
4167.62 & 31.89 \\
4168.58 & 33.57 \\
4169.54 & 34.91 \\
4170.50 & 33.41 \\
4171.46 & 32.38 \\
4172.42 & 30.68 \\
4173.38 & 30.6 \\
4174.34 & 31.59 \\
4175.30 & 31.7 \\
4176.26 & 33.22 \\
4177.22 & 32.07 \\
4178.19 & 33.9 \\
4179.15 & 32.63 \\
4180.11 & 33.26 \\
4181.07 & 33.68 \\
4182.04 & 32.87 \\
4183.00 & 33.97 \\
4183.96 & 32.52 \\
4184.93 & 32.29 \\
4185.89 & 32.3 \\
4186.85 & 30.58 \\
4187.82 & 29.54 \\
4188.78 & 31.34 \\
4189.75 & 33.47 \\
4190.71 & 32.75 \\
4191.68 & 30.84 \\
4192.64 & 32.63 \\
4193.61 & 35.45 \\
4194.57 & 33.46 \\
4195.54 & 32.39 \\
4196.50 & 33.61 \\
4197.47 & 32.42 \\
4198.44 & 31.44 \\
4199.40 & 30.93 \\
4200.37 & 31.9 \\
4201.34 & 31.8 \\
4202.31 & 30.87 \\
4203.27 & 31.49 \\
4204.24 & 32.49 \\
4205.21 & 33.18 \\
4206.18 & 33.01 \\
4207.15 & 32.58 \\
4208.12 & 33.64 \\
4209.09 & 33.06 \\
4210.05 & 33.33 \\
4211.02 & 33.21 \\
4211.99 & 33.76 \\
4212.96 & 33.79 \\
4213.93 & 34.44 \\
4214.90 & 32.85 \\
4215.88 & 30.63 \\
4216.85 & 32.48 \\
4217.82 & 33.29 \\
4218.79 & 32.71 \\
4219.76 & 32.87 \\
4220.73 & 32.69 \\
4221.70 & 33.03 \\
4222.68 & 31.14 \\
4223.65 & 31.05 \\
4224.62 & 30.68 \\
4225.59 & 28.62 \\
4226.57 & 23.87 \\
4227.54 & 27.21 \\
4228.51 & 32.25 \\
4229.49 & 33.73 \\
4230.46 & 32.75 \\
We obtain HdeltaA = 2.1 angstrom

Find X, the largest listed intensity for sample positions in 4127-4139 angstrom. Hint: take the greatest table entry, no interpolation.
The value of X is 34.43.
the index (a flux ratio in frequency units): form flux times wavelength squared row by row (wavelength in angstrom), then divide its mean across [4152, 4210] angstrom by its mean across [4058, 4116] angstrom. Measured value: 1.10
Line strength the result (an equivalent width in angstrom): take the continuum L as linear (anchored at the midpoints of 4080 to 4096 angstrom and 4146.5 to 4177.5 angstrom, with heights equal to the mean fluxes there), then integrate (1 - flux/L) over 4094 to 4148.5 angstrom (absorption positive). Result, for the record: 2.4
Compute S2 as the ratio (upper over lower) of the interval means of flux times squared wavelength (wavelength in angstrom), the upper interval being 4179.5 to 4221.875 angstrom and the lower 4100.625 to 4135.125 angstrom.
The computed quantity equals 1.09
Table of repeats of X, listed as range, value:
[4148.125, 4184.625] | 34.91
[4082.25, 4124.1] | 34.23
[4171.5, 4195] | 35.45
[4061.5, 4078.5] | 33.96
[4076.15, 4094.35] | 34.29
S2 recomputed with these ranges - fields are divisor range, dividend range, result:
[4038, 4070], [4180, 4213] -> 1.07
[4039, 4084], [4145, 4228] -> 1.06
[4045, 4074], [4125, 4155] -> 1.06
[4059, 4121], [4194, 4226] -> 1.10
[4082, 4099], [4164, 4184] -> 1.06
